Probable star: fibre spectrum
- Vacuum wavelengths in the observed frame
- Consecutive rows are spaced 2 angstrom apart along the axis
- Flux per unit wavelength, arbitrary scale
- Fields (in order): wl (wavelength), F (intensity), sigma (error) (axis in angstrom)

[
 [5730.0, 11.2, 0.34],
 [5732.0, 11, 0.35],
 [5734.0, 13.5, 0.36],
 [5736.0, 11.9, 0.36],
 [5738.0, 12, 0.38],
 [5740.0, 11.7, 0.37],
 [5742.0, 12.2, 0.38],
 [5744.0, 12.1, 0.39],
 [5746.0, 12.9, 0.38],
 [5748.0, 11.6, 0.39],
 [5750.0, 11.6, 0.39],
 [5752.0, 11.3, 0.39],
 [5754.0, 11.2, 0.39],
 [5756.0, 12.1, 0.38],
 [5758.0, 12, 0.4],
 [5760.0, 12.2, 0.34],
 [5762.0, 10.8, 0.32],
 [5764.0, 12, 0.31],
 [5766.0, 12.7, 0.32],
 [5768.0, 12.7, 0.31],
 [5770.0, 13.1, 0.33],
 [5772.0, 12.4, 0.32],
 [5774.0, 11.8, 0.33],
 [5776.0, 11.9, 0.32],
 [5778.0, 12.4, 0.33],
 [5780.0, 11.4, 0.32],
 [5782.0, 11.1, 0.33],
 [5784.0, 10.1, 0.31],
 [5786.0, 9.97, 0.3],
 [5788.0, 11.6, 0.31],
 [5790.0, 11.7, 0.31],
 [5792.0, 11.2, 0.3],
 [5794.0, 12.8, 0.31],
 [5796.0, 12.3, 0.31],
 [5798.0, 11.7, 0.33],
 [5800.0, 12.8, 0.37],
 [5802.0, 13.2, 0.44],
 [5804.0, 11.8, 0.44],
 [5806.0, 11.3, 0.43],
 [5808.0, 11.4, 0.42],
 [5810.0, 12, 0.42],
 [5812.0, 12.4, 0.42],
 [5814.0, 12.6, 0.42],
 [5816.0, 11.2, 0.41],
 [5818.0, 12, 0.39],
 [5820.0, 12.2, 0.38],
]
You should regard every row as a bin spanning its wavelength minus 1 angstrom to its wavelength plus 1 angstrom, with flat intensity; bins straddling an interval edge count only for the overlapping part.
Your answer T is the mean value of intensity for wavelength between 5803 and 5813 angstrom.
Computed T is 11.8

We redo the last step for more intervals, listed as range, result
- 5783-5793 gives 10.9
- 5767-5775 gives 12.5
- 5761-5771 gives 12.3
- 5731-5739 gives 12.1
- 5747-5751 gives 11.6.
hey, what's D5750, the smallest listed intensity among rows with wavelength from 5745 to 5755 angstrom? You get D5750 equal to 11.2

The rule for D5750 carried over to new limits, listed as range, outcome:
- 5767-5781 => 11.4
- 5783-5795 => 9.97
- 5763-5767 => 12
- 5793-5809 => 11.3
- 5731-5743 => 11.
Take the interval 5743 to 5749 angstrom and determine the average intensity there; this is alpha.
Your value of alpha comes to 12.2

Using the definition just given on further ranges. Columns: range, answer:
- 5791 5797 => 12.1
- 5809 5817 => 12.1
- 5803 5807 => 11.6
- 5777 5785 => 11.2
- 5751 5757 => 11.5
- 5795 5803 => 12.5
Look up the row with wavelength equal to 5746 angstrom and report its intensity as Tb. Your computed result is 12.9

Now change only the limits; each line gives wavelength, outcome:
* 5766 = 12.7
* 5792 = 11.2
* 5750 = 11.6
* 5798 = 11.7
